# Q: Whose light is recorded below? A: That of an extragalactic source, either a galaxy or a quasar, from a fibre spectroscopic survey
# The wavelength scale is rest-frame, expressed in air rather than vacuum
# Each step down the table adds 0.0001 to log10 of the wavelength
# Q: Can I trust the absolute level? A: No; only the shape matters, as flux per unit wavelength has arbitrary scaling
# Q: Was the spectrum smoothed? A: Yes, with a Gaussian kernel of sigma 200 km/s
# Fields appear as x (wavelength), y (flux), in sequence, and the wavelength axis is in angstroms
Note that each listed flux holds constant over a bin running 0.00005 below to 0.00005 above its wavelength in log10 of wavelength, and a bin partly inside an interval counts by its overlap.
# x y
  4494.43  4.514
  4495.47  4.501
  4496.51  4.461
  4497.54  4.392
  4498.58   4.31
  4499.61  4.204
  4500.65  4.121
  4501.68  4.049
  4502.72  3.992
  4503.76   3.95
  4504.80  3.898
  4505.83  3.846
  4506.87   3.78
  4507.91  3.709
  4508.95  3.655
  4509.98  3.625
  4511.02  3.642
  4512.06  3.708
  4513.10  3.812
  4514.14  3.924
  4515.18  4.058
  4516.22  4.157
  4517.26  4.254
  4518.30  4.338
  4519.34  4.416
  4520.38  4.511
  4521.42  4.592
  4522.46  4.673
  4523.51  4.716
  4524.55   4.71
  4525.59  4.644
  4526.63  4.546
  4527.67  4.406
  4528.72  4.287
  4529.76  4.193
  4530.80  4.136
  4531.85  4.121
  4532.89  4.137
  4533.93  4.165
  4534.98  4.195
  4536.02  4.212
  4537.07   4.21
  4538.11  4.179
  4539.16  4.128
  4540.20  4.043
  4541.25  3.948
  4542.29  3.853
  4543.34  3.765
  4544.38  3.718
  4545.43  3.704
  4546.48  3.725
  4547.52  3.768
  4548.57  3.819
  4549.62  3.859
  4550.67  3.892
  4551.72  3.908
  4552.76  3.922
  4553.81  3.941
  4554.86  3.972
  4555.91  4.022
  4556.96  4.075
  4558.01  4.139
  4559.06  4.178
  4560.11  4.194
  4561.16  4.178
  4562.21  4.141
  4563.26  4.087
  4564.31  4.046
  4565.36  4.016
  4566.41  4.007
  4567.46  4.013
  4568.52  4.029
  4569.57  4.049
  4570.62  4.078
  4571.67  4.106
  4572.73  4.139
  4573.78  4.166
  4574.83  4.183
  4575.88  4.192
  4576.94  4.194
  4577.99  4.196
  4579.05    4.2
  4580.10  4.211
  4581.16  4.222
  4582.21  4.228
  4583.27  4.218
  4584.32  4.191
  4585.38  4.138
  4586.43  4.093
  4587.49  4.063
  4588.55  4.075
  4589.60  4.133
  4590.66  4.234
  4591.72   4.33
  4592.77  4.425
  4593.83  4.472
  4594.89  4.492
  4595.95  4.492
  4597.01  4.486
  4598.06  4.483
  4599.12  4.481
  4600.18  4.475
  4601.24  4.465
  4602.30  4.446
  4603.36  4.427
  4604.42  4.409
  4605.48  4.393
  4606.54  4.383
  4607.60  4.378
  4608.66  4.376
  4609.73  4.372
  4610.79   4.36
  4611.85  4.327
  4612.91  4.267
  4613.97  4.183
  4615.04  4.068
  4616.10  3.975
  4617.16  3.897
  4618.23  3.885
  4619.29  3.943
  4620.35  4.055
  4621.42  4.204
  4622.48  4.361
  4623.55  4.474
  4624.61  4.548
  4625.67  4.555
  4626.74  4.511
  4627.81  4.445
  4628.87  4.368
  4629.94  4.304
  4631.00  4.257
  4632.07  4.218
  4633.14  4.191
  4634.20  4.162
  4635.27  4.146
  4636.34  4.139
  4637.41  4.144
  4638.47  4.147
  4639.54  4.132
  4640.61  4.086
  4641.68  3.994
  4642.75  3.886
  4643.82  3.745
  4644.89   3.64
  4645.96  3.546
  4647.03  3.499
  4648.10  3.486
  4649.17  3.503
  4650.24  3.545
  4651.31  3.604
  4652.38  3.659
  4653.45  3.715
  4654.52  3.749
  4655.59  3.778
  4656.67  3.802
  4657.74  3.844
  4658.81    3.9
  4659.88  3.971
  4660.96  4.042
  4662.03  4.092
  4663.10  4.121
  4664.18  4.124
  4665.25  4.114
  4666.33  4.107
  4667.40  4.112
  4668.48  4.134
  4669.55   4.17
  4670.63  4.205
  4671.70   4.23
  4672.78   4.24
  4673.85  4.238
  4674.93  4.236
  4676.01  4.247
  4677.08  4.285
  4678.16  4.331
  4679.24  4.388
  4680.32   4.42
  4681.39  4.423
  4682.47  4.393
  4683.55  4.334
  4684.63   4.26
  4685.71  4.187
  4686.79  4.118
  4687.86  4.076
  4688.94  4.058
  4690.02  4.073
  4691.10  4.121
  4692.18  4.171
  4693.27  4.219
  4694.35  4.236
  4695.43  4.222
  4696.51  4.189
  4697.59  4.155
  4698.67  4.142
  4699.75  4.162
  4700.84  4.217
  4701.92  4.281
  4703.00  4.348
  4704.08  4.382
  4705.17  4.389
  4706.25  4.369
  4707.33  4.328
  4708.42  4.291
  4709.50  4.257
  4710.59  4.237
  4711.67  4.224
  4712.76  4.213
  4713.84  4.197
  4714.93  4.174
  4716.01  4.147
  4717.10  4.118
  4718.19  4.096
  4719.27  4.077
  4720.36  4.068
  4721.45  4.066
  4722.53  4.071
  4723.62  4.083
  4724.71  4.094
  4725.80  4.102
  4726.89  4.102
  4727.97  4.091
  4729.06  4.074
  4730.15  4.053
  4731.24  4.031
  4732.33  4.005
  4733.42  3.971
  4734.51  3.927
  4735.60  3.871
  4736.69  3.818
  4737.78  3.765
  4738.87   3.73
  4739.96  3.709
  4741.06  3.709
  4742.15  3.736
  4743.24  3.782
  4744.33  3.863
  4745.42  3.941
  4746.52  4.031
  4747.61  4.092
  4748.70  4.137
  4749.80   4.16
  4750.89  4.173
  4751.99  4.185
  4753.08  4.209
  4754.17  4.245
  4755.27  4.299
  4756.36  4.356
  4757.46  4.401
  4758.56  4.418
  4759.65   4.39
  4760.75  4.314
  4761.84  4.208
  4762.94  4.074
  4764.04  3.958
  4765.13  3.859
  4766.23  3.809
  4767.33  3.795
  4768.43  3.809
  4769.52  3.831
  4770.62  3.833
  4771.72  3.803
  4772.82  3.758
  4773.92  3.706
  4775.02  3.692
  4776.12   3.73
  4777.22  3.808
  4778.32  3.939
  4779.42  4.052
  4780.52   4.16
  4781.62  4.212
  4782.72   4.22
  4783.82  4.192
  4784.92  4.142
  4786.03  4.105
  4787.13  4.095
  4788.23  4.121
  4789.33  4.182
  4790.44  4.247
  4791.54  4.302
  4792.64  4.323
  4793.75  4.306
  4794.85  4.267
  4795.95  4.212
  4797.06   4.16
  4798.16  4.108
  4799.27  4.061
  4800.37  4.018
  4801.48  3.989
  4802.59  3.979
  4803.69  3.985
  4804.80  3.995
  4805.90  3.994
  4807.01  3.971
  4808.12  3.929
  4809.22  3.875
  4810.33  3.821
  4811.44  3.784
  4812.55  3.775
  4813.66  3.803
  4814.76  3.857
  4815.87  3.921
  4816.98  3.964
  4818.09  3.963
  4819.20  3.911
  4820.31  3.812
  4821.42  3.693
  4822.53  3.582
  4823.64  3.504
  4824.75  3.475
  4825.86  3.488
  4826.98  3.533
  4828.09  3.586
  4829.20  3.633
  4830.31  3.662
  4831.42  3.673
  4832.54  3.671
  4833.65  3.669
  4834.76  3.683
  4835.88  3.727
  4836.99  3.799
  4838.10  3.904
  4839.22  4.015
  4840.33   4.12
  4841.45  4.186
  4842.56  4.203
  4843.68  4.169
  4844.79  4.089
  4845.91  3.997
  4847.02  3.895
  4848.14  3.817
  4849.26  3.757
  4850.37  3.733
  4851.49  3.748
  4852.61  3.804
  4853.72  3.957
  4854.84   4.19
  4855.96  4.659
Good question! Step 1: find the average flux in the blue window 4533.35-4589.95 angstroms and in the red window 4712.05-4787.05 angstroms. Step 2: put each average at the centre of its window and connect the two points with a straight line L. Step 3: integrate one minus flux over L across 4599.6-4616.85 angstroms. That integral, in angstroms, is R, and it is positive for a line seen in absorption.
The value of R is -1.2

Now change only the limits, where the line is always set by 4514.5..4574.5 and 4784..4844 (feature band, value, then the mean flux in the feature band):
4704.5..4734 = -1.1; 4.15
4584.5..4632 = -2.6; 4.31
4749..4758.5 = -0.7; 4.25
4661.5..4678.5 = -0.6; 4.19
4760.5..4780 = 0.4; 3.88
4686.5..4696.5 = -0.3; 4.15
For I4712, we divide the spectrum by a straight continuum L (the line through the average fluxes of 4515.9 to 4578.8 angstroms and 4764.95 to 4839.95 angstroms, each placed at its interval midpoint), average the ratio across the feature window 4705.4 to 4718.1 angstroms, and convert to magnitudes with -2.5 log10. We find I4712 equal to -0.06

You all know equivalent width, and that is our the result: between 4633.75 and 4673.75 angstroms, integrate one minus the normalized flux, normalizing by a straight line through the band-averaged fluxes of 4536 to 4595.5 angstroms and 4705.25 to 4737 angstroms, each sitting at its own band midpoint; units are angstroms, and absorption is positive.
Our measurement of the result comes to 1.61 angstroms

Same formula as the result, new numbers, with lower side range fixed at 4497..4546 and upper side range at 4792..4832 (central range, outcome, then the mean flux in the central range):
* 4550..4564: 0.1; 4.05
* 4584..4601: -1.1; 4.32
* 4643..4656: 1.3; 3.63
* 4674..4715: -2.8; 4.25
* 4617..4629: -0.7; 4.28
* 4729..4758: -0.5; 4.01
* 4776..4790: -0.7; 4.09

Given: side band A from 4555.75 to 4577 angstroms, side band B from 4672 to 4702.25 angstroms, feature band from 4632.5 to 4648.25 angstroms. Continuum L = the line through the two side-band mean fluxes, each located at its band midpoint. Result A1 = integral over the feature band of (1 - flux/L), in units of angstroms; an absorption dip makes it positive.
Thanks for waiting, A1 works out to 0.9 angstroms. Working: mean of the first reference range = 4.11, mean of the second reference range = 4.23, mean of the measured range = 3.94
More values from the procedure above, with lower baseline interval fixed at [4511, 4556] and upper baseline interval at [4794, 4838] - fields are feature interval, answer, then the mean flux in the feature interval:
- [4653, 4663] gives 0.3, 3.89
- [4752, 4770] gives -1.1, 4.13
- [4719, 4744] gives -0.2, 3.95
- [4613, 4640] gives -1.3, 4.21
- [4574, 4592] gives -0.5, 4.18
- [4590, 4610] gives -1.8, 4.42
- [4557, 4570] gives 0.0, 4.09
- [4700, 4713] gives -1.1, 4.29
